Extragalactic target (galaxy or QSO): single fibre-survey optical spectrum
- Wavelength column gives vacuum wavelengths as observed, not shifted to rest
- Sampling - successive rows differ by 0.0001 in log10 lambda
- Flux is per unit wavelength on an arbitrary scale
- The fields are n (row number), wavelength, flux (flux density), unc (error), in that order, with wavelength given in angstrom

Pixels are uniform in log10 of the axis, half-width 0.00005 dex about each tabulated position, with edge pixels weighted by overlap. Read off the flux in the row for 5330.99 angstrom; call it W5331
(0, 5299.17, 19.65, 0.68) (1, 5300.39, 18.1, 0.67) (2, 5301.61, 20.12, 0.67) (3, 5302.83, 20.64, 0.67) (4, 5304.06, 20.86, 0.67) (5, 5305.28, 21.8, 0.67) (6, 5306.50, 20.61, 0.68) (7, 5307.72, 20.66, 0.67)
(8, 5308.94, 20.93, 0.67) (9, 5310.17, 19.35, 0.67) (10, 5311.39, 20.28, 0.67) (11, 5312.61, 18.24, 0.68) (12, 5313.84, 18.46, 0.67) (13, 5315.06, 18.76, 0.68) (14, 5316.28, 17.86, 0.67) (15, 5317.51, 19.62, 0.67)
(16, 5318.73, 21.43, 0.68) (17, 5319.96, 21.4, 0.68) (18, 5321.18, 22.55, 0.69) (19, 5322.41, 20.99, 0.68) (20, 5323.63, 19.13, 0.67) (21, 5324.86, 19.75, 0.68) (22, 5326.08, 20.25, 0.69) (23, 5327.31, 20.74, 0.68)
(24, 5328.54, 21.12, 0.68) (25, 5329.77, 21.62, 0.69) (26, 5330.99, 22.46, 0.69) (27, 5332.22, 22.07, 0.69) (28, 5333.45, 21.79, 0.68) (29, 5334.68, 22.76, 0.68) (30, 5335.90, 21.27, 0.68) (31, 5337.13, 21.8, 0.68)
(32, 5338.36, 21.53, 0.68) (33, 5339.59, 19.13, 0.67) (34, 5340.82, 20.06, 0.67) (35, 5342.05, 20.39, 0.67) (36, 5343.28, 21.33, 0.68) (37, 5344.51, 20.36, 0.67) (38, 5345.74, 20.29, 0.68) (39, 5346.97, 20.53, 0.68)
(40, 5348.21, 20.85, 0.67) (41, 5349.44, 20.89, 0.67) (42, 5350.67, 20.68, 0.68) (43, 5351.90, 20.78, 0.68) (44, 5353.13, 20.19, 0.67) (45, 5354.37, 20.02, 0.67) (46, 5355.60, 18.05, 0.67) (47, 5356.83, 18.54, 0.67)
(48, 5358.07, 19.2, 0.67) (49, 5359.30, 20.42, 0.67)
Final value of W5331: 22.46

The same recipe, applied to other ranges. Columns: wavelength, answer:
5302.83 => 20.64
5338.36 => 21.53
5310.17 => 19.35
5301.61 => 20.12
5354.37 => 20.02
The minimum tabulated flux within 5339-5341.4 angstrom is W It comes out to 19.13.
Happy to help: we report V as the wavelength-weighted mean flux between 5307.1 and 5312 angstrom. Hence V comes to 20.3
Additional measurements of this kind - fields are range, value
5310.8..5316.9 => 18.7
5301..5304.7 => 20.5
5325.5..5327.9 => 20.5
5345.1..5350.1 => 20.6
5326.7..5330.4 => 21.2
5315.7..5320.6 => 20.1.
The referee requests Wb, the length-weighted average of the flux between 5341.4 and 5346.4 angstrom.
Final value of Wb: 20.6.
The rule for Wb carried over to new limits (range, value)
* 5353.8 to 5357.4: 18.9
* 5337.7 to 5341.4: 20.2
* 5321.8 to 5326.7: 20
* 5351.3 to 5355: 20.3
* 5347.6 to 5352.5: 20.8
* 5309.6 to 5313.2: 19.3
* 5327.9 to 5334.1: 21.8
